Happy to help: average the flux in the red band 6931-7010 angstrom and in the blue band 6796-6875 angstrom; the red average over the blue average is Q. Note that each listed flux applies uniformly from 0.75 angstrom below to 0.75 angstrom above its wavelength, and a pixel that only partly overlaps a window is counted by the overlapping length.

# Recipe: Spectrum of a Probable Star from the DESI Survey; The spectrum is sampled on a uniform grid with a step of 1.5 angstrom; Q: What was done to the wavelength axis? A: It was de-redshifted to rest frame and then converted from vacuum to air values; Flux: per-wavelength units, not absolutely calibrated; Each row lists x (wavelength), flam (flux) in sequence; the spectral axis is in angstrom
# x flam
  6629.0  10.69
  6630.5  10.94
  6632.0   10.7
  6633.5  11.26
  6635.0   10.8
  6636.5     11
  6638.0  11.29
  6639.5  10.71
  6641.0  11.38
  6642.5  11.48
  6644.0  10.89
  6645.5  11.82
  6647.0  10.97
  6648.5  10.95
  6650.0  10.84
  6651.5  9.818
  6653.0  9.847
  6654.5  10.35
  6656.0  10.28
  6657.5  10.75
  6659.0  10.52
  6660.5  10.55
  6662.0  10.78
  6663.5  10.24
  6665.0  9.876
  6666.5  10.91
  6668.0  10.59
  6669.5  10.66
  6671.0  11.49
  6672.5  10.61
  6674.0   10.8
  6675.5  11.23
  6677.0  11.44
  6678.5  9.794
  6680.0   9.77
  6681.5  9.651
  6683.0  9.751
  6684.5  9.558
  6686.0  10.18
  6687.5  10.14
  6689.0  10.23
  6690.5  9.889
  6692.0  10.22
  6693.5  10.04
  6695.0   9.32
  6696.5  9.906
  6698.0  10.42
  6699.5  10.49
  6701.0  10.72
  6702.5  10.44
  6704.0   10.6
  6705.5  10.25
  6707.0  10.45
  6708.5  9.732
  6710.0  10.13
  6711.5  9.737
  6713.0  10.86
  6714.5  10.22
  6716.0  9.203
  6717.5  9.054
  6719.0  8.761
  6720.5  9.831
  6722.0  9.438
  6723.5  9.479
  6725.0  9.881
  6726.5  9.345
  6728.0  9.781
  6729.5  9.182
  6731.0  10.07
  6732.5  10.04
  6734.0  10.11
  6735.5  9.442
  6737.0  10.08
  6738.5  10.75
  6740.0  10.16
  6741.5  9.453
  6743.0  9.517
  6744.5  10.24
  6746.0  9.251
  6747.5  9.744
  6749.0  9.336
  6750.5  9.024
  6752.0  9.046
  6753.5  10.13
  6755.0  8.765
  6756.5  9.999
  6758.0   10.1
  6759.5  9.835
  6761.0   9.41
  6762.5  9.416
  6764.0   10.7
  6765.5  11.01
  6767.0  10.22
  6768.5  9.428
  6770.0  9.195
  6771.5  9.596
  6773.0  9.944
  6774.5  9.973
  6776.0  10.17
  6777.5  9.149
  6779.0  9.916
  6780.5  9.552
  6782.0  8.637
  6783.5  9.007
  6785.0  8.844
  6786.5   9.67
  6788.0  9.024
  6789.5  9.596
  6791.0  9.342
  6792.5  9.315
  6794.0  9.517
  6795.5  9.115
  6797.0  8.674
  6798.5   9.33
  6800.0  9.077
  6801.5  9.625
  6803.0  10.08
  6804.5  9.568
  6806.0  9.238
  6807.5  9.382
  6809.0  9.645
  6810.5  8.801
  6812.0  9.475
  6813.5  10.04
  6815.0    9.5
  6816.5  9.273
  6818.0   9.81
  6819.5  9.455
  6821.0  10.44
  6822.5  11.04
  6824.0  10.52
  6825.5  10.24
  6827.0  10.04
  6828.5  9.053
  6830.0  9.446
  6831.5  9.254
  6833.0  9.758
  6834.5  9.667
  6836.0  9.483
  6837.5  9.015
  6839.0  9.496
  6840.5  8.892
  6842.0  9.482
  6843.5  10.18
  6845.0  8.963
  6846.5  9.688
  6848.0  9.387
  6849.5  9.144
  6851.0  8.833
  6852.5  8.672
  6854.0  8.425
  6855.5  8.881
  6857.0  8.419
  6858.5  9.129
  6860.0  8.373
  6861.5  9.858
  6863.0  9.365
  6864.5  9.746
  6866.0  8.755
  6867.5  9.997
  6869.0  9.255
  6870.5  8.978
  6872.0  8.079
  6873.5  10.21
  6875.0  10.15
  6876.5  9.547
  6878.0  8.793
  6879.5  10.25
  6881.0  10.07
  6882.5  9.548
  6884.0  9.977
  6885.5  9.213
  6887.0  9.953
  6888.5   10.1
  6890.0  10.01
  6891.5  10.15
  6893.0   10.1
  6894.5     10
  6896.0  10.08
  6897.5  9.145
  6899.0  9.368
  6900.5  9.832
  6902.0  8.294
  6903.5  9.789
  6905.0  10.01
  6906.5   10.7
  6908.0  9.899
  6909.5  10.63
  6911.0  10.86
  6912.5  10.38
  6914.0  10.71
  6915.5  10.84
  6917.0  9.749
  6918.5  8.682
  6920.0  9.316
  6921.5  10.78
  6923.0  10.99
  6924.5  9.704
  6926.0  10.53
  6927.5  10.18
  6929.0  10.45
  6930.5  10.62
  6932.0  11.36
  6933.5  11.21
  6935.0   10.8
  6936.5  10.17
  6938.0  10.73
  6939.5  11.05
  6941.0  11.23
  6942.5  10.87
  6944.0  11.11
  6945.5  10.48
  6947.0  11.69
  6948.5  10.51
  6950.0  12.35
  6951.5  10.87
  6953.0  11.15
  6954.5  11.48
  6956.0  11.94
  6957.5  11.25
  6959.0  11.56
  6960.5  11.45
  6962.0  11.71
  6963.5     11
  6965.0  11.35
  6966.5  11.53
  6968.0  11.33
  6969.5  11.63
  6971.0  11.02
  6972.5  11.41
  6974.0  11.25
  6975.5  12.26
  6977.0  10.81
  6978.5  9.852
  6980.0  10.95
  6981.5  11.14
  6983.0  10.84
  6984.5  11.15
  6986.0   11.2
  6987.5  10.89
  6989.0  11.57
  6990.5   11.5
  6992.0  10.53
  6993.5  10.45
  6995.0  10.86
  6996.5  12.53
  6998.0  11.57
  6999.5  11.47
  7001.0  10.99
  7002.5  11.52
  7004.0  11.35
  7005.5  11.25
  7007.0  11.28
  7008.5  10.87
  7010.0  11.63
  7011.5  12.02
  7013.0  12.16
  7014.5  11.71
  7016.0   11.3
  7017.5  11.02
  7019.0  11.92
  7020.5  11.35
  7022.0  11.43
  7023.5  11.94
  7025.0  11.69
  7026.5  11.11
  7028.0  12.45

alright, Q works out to 1.19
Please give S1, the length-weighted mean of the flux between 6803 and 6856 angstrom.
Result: 9.5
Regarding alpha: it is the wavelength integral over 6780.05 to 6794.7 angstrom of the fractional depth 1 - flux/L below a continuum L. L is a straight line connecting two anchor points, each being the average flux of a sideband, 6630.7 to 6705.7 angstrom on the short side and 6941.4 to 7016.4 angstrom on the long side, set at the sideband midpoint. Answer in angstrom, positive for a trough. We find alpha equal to 2.1 angstrom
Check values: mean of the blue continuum 10.5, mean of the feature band 9.24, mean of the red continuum 11.3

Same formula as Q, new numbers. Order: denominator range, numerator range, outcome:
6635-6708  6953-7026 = 1.08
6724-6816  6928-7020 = 1.17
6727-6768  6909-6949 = 1.08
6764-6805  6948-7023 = 1.19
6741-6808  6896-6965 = 1.11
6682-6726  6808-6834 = 0.98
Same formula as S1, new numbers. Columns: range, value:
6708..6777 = 9.75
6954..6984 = 11.3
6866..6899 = 9.67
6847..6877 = 9.16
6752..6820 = 9.54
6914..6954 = 10.7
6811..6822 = 9.72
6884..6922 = 9.94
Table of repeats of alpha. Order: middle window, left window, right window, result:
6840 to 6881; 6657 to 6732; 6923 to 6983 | 5.7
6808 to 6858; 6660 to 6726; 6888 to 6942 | 3.6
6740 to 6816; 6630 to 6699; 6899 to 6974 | 7.8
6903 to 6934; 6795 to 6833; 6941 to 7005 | 1.0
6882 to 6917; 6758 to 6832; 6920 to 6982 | 2.0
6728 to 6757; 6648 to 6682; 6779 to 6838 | 0.8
